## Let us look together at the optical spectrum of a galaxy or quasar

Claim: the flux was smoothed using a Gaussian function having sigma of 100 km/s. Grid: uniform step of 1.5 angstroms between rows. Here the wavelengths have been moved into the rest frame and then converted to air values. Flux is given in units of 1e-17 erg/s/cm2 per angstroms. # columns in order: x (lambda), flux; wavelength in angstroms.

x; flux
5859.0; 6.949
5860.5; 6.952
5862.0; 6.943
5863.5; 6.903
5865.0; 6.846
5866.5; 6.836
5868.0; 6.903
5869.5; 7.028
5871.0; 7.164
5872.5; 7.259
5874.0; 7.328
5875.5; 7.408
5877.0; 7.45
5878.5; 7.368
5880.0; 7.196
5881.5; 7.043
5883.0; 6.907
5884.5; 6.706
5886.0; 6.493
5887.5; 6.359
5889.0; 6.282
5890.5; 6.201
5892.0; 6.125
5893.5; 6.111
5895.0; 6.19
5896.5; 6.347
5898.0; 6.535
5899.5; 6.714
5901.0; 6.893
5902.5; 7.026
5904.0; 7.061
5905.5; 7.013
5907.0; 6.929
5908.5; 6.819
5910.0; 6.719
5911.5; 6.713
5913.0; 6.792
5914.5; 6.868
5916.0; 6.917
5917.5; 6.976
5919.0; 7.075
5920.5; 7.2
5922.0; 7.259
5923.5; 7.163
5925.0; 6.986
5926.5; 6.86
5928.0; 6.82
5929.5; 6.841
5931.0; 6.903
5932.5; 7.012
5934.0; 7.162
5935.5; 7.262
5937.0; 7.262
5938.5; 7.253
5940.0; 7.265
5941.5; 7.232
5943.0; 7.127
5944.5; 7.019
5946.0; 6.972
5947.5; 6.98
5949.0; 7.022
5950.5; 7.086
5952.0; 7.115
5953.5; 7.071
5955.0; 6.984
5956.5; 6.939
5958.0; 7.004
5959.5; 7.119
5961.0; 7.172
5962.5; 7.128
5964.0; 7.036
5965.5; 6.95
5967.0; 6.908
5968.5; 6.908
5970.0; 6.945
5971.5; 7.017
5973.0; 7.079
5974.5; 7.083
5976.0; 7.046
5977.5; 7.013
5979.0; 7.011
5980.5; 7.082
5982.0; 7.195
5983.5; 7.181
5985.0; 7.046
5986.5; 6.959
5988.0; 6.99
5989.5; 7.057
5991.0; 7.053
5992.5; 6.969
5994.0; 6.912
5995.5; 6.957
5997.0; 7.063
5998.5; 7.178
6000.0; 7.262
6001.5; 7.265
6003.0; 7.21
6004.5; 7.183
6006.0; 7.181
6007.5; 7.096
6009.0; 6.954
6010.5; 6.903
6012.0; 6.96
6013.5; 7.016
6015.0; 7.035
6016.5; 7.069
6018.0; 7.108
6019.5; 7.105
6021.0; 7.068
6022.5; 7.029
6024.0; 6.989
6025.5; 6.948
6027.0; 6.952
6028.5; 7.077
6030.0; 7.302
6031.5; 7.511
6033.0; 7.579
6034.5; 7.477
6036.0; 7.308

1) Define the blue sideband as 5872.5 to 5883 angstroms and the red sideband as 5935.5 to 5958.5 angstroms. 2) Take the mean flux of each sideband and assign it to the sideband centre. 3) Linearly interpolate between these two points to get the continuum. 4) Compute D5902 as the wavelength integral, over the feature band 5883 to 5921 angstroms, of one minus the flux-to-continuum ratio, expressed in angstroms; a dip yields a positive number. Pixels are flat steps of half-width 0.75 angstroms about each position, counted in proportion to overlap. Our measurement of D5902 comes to 2.8 angstroms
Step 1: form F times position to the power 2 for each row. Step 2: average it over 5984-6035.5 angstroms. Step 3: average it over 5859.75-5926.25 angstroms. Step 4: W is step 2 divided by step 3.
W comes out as 1.08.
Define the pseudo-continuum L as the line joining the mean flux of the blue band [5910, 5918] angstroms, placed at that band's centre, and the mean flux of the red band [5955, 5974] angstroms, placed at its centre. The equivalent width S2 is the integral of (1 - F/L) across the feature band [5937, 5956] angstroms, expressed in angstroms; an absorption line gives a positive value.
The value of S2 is -0.4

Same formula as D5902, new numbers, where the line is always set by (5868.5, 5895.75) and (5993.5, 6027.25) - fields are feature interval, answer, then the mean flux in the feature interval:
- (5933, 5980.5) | -0.8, 7.07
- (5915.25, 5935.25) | -0.4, 7.02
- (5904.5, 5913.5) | 0.0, 6.84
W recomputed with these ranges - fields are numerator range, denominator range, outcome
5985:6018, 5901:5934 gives 1.04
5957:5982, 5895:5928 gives 1.04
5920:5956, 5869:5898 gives 1.06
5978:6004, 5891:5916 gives 1.09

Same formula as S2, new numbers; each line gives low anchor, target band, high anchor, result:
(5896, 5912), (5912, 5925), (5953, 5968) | -0.3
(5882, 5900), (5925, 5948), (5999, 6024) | -1.3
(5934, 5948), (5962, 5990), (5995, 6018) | 0.3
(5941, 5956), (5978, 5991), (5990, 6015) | 0.0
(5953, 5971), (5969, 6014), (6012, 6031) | -0.2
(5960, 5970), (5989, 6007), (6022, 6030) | -0.2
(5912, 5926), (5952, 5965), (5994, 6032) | 0.0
